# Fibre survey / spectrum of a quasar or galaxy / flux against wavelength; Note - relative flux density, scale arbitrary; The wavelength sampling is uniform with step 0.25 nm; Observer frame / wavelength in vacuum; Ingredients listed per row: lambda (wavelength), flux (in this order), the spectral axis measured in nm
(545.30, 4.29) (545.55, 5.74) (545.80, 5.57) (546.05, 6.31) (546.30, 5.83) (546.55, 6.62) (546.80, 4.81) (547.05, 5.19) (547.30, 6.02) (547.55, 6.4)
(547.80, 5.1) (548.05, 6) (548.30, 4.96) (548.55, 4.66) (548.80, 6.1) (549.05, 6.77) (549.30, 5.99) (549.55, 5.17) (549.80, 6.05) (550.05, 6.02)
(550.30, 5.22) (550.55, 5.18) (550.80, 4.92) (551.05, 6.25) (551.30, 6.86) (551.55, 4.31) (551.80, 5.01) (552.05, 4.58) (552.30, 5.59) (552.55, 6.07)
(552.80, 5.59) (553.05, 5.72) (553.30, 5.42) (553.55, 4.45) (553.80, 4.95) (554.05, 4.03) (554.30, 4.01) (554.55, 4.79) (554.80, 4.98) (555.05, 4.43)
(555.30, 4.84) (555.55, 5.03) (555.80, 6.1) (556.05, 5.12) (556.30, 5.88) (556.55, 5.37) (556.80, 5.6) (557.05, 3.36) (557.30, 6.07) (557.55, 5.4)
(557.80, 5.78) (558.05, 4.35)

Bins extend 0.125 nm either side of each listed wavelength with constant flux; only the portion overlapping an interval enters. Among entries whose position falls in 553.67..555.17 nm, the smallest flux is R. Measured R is 4.01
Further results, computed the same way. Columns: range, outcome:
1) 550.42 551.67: 4.31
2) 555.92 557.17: 3.36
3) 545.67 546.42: 5.57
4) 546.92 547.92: 5.1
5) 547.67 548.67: 4.66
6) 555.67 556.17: 5.12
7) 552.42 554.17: 4.03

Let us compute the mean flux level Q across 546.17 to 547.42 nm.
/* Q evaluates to 5.7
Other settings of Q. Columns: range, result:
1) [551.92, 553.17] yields 5.51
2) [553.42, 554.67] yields 4.45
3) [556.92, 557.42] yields 4.71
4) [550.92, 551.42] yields 6.54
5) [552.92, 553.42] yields 5.57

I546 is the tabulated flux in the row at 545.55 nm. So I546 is 5.74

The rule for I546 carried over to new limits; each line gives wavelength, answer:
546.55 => 6.62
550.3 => 5.22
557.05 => 3.36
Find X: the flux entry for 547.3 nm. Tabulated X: 6.02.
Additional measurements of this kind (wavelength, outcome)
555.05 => 4.43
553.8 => 4.95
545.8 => 5.57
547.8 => 5.1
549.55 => 5.17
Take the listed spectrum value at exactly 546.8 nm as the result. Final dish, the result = 4.81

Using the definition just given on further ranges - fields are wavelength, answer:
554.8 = 4.98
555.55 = 5.03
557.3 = 6.07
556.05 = 5.12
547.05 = 5.19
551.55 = 4.31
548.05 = 6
